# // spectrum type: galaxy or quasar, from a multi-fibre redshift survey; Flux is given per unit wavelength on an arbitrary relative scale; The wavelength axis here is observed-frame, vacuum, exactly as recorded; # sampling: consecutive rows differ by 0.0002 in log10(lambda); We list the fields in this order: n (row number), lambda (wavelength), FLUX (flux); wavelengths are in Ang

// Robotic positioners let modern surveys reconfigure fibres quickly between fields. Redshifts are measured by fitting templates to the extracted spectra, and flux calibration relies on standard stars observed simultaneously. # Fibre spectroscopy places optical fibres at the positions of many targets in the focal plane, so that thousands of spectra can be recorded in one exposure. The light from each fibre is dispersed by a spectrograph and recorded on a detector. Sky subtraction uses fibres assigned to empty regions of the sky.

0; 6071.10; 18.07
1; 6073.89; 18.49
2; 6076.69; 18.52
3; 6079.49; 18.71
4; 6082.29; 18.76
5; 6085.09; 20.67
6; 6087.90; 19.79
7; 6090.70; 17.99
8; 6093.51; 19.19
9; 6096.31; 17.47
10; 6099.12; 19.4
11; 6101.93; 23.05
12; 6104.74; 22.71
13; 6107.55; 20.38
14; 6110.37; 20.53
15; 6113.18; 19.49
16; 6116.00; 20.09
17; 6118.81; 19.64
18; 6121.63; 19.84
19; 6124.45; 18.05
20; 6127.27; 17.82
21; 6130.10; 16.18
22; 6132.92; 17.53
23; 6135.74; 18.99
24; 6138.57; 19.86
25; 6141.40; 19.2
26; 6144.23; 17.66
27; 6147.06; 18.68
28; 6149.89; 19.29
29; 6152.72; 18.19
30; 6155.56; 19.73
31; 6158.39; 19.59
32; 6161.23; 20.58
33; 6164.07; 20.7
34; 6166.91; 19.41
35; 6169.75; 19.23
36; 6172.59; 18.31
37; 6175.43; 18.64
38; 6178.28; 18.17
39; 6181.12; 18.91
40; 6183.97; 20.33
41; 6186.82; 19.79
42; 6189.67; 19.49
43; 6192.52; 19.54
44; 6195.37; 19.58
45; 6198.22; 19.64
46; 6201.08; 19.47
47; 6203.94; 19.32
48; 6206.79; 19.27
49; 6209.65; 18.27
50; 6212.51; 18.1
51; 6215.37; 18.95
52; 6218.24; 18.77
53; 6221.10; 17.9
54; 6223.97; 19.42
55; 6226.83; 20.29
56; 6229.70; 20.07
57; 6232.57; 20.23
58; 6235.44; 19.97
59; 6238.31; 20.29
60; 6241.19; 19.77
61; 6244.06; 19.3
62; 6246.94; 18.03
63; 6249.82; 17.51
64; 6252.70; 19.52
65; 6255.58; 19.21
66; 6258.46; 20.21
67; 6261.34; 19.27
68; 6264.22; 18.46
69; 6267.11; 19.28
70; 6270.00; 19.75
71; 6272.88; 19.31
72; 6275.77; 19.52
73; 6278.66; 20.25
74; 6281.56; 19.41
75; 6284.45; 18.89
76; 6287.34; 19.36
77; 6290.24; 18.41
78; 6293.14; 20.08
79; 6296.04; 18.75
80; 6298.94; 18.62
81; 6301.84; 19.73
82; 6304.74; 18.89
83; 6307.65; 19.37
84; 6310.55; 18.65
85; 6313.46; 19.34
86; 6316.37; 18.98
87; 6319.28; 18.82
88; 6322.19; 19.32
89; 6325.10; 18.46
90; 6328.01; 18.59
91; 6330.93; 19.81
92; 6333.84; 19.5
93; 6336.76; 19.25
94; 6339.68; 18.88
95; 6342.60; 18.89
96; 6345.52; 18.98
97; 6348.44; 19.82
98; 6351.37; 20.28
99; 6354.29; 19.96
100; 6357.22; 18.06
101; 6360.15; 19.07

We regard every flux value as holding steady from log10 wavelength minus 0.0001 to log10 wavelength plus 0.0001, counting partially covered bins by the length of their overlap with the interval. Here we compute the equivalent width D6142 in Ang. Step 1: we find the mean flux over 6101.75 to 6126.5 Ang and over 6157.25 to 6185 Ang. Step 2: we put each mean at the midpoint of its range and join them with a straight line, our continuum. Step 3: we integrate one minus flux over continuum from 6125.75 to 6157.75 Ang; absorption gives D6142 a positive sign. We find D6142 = 2.12 Ang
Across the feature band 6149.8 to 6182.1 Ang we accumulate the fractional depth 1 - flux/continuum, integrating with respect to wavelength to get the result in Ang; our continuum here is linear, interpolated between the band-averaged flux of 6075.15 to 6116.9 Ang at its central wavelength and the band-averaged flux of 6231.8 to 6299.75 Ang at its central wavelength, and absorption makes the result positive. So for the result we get 0.6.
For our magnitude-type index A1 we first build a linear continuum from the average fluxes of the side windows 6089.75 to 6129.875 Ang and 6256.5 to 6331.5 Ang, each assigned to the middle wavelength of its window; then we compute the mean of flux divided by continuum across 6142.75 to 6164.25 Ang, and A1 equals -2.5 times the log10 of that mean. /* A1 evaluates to 0.02 mag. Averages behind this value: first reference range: 19.6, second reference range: 19.2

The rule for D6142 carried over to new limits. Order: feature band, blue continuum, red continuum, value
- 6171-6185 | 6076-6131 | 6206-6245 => 0.4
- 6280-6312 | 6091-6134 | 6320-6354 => 0.3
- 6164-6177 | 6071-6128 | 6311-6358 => 0.2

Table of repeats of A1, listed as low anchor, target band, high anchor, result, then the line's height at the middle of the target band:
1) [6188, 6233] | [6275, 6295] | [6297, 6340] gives -0.01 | 19.1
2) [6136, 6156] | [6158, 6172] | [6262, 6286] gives -0.05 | 19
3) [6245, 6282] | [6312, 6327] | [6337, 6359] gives 0.02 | 19.2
